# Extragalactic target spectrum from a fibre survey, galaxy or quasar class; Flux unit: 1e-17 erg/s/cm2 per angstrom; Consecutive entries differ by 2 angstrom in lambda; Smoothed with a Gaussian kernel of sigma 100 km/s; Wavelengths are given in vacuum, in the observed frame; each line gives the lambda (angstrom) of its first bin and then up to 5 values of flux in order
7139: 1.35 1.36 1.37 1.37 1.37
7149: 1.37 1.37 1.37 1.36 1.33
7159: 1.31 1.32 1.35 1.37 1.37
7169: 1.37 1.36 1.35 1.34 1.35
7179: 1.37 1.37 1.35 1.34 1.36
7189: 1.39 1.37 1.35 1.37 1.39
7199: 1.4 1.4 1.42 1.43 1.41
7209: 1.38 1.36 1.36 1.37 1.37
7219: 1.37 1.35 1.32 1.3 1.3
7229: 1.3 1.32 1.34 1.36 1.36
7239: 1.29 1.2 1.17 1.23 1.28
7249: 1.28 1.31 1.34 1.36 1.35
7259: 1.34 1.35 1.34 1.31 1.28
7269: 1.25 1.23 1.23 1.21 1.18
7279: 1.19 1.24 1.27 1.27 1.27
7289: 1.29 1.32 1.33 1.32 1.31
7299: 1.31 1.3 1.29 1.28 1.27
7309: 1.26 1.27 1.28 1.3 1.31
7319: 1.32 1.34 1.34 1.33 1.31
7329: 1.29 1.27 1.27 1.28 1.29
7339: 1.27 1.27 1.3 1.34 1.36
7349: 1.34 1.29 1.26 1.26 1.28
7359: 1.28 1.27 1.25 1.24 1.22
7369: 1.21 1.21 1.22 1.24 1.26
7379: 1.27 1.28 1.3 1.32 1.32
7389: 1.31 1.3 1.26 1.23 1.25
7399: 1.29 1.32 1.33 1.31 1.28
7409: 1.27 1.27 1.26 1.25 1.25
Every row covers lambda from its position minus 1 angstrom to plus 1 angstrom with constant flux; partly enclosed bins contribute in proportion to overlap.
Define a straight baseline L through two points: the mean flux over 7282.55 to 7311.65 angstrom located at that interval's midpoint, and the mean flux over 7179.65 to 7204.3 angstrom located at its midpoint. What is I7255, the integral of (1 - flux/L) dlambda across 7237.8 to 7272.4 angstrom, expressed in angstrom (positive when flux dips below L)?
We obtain 1.0 angstrom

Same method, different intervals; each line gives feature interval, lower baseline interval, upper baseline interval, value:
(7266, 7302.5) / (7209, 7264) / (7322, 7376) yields 1.0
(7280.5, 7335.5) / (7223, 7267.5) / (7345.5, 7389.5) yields -0.3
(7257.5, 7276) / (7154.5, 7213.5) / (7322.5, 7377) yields 0.5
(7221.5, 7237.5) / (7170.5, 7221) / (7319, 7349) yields 0.4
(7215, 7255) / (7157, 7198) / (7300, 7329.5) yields 0.8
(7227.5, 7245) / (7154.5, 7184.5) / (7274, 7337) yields 0.4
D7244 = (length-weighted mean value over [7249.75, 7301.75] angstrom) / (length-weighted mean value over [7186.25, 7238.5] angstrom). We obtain 0.95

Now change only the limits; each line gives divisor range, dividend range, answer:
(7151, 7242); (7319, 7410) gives 0.95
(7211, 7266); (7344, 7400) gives 0.97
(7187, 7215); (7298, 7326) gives 0.94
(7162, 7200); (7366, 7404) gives 0.93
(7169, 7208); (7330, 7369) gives 0.93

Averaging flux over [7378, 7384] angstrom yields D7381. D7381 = 1.28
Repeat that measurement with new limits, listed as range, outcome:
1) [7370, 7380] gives 1.24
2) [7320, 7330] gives 1.32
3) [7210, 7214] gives 1.36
